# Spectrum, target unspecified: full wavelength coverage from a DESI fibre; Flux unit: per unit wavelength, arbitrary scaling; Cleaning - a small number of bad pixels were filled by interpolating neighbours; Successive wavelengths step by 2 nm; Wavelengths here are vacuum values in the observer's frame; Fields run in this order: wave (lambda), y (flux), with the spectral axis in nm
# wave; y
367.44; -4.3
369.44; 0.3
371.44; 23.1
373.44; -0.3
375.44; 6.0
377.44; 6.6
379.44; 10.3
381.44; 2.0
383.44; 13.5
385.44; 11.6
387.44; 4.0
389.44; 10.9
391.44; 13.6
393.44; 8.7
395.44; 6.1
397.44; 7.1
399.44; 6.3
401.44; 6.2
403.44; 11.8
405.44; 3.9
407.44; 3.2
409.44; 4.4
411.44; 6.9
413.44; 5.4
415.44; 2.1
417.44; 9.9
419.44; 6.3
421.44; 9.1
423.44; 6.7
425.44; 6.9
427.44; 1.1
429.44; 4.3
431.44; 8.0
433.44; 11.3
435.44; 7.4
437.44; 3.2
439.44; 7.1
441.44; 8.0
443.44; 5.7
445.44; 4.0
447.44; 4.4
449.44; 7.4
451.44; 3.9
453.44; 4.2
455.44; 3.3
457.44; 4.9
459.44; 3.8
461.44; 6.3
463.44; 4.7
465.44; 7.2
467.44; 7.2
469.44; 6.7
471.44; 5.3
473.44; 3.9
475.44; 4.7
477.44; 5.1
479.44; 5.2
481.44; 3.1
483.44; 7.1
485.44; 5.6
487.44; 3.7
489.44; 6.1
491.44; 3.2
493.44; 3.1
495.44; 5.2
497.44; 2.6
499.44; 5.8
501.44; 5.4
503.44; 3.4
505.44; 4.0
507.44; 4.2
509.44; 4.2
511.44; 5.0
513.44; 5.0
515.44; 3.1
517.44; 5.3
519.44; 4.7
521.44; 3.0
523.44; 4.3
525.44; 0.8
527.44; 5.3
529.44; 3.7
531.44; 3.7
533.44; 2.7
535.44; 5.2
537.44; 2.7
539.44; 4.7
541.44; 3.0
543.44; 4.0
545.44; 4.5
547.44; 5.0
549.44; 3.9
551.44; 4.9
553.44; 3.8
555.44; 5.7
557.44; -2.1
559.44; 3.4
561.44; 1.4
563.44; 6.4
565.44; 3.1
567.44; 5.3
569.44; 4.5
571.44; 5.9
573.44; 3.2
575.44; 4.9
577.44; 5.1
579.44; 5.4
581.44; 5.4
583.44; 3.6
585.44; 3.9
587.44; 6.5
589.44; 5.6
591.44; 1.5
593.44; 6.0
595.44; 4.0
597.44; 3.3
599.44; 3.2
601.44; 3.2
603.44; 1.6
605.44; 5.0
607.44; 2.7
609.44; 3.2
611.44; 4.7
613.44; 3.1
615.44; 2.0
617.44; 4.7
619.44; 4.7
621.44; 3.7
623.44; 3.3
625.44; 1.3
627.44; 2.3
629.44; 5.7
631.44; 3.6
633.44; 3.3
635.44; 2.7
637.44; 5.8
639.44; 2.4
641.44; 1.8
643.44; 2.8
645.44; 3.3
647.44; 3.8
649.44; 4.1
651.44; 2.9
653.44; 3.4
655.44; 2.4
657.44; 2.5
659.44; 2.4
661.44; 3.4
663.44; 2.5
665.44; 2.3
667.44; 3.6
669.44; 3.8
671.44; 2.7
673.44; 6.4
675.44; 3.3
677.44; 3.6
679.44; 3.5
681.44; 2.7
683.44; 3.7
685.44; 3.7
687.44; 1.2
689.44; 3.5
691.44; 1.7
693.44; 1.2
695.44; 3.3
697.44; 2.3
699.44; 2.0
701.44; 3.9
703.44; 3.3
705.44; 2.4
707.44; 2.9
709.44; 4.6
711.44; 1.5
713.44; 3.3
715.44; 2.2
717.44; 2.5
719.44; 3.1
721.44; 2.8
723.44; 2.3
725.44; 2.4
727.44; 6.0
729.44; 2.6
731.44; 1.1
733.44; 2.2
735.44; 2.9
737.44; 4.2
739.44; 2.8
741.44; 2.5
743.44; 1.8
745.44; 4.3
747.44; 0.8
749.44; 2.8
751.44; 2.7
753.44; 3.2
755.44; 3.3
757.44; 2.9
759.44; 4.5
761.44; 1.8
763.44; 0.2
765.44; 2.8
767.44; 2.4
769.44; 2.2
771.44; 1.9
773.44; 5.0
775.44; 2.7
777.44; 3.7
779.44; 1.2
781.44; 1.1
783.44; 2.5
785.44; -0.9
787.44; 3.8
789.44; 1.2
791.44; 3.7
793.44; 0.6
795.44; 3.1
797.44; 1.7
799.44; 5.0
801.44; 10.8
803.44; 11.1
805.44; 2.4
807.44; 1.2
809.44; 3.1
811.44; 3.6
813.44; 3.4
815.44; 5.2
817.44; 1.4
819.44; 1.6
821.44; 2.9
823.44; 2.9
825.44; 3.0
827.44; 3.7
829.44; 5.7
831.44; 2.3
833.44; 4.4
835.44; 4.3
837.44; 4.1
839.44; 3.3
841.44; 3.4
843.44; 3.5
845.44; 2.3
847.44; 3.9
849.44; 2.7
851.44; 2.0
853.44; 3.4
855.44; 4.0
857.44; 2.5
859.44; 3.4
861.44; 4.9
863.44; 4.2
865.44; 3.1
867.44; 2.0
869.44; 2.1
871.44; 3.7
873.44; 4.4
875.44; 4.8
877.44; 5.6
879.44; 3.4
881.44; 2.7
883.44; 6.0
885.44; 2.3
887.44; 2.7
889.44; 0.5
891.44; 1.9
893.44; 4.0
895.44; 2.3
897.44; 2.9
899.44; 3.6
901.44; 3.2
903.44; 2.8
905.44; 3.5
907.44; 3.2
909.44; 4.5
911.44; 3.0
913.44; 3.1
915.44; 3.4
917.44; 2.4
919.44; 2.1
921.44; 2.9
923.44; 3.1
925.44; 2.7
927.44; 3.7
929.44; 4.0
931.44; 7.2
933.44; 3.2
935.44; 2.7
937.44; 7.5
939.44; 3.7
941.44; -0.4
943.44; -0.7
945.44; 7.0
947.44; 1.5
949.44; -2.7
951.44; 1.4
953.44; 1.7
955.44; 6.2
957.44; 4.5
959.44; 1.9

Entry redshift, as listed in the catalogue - 1.15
